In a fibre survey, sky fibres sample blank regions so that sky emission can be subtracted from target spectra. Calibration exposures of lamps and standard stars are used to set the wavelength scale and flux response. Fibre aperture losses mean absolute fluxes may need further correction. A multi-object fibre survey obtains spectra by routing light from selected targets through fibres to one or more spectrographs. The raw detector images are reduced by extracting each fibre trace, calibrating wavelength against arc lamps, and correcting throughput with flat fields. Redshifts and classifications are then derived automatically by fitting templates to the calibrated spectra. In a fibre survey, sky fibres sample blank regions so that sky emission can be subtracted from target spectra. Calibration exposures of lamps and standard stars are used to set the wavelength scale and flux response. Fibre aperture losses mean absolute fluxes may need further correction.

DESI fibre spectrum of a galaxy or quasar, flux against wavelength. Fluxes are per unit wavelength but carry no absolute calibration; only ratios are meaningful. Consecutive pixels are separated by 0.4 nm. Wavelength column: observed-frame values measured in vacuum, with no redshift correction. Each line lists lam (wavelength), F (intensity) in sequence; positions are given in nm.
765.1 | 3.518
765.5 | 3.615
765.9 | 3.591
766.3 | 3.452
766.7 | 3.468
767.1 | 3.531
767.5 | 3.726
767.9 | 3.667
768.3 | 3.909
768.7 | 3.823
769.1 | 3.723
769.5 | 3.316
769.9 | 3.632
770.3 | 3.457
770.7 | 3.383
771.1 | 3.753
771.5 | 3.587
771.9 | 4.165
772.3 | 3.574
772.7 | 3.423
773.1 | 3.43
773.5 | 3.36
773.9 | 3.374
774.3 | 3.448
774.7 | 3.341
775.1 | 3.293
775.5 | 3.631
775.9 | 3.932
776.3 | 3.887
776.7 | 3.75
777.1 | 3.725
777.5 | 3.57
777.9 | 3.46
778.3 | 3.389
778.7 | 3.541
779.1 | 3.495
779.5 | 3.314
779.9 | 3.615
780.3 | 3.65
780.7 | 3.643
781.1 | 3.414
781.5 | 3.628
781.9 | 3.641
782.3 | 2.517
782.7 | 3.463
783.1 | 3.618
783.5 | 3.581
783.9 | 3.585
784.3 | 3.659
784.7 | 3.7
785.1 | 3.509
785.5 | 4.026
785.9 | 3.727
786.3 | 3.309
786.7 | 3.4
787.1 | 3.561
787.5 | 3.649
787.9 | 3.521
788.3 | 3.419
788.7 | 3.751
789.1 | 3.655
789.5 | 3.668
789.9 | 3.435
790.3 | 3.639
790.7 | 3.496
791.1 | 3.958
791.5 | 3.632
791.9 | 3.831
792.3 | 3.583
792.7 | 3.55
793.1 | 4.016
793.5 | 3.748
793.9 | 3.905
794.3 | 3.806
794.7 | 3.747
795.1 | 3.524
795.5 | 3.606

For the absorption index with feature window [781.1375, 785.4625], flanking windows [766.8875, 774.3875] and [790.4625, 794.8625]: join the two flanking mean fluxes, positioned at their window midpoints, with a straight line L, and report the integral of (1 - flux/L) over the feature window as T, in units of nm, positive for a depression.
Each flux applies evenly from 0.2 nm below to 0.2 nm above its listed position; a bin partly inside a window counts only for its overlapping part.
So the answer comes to 0.21 nm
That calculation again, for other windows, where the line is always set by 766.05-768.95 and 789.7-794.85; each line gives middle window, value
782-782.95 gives 0.155 nm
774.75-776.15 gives 0.029 nm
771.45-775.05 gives 0.156 nm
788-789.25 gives 0.037 nm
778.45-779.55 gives 0.065 nm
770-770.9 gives 0.054 nm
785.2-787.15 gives 0.052 nm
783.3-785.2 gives 0.044 nm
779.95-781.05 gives 0.023 nm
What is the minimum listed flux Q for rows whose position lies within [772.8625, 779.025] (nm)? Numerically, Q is 3.293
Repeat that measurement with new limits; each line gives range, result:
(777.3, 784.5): 2.517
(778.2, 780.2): 3.314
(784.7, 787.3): 3.309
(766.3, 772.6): 3.316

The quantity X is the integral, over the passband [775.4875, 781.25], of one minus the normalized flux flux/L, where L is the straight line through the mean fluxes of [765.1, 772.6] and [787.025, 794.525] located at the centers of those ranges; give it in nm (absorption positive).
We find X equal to 0.073 nm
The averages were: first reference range 3.63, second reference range 3.68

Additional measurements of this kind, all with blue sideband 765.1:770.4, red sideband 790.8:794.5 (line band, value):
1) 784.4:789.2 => 0.17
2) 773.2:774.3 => 0.08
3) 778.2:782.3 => 0.23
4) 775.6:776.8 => -0.06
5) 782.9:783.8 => 0.03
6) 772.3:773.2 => 0.05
